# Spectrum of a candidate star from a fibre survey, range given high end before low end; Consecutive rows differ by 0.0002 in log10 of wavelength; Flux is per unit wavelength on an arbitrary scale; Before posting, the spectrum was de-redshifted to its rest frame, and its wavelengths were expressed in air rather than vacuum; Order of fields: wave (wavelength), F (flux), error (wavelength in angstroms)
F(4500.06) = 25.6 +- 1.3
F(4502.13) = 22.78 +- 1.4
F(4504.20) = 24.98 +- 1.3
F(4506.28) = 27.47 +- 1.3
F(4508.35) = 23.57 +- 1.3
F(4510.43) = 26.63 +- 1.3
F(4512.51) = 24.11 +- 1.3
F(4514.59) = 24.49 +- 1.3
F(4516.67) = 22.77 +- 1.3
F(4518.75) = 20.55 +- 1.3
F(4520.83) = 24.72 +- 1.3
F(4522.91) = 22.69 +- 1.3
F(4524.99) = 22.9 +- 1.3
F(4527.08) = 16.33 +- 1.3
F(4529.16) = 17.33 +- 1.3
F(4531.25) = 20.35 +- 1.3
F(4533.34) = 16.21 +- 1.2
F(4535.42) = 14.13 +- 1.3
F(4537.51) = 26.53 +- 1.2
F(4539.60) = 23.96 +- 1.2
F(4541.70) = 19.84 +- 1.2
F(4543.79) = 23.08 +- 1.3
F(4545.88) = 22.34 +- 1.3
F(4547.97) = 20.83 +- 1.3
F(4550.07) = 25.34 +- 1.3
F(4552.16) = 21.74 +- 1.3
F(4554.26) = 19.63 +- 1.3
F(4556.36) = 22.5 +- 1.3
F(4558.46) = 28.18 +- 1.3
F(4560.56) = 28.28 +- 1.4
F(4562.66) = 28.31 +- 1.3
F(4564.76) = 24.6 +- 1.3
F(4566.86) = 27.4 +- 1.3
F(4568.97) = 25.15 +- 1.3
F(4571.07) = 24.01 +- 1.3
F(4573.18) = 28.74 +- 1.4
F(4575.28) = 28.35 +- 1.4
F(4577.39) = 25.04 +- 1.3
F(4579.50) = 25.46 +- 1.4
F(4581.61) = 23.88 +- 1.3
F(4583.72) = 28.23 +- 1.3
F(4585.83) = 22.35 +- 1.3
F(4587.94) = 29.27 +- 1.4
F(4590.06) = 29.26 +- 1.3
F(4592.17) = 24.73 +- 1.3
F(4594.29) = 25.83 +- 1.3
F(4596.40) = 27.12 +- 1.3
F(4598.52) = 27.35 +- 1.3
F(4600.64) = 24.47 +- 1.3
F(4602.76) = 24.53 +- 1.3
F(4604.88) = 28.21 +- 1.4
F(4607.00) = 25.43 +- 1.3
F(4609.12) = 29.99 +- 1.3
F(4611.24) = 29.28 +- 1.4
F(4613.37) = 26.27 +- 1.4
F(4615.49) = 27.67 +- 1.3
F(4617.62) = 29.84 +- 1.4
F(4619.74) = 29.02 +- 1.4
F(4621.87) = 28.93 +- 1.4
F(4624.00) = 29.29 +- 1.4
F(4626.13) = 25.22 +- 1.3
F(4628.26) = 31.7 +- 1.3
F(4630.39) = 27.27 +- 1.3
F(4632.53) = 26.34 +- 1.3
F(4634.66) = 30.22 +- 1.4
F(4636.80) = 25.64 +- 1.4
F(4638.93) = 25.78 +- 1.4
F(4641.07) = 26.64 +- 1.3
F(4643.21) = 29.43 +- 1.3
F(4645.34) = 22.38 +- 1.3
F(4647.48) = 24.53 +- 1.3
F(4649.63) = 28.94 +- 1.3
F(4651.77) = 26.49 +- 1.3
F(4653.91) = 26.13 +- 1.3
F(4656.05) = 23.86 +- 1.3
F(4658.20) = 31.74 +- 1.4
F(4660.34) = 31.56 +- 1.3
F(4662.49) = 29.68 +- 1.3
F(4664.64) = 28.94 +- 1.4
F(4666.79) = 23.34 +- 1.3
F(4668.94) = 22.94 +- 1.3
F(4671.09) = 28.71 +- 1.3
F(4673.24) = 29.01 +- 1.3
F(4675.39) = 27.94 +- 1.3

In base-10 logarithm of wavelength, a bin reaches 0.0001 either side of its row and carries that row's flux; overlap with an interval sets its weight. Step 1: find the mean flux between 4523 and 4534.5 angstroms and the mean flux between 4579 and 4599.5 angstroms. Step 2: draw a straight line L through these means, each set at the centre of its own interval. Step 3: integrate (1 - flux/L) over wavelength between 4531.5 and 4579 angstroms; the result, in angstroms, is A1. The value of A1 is -3.32 angstroms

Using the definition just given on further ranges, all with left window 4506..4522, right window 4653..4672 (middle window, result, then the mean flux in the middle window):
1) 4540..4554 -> 1.54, 22.1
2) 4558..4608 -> -1.46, 26.4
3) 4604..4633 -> -1.93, 28.2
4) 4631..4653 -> 0.26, 26.6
